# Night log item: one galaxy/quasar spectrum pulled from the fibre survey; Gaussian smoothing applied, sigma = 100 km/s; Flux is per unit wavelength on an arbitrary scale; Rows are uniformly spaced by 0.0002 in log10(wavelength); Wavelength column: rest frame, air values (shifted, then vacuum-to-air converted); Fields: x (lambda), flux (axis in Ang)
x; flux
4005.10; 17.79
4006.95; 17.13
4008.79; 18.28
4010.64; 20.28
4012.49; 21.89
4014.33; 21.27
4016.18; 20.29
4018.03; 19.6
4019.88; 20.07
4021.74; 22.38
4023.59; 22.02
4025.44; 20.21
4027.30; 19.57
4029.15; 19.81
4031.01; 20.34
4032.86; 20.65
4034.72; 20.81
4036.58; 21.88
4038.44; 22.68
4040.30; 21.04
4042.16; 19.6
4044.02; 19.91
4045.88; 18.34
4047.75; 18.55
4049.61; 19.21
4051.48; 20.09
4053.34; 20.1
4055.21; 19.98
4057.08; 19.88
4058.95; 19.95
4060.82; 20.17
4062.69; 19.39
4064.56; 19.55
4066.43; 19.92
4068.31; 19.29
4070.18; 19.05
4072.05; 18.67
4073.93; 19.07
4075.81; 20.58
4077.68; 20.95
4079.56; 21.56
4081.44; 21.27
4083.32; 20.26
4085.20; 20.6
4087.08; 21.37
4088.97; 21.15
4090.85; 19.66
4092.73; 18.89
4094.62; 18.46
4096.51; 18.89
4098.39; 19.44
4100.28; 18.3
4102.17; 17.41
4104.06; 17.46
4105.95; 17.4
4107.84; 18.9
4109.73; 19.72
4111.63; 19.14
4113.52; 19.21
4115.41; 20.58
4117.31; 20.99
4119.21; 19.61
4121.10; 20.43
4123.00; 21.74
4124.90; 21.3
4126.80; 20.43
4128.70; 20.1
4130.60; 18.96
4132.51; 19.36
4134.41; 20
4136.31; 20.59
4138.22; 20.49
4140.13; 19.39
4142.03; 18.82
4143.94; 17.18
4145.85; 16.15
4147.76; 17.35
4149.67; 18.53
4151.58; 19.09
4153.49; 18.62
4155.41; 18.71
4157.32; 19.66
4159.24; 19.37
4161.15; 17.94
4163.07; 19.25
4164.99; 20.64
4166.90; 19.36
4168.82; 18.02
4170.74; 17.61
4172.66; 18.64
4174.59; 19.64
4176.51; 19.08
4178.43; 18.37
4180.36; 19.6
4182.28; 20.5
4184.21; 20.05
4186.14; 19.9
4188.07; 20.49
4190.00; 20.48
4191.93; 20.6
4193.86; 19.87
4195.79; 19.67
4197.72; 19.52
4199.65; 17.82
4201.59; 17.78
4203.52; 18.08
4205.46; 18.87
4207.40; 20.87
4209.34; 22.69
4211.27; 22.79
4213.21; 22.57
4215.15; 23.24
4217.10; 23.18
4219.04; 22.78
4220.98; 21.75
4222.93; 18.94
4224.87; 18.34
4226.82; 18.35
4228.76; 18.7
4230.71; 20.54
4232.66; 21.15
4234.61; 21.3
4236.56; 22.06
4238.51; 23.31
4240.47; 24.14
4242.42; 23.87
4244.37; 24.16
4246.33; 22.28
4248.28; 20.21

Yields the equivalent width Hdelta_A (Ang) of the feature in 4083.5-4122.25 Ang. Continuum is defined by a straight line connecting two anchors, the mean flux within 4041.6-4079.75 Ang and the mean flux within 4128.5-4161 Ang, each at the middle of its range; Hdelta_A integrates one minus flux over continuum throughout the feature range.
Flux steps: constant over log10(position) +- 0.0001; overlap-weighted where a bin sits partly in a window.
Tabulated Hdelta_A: -0.2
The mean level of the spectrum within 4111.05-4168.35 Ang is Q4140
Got 19.4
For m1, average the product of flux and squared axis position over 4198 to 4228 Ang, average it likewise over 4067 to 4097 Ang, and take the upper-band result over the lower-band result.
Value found 1.1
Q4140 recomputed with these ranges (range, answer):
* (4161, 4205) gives 19.3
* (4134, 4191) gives 19.1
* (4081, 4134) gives 19.7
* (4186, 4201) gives 19.7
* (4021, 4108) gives 19.9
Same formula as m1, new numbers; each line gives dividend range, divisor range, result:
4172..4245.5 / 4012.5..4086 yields 1.10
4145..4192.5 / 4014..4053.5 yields 1.00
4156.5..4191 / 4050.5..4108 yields 1.03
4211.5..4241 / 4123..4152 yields 1.16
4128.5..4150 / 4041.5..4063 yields 1.00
